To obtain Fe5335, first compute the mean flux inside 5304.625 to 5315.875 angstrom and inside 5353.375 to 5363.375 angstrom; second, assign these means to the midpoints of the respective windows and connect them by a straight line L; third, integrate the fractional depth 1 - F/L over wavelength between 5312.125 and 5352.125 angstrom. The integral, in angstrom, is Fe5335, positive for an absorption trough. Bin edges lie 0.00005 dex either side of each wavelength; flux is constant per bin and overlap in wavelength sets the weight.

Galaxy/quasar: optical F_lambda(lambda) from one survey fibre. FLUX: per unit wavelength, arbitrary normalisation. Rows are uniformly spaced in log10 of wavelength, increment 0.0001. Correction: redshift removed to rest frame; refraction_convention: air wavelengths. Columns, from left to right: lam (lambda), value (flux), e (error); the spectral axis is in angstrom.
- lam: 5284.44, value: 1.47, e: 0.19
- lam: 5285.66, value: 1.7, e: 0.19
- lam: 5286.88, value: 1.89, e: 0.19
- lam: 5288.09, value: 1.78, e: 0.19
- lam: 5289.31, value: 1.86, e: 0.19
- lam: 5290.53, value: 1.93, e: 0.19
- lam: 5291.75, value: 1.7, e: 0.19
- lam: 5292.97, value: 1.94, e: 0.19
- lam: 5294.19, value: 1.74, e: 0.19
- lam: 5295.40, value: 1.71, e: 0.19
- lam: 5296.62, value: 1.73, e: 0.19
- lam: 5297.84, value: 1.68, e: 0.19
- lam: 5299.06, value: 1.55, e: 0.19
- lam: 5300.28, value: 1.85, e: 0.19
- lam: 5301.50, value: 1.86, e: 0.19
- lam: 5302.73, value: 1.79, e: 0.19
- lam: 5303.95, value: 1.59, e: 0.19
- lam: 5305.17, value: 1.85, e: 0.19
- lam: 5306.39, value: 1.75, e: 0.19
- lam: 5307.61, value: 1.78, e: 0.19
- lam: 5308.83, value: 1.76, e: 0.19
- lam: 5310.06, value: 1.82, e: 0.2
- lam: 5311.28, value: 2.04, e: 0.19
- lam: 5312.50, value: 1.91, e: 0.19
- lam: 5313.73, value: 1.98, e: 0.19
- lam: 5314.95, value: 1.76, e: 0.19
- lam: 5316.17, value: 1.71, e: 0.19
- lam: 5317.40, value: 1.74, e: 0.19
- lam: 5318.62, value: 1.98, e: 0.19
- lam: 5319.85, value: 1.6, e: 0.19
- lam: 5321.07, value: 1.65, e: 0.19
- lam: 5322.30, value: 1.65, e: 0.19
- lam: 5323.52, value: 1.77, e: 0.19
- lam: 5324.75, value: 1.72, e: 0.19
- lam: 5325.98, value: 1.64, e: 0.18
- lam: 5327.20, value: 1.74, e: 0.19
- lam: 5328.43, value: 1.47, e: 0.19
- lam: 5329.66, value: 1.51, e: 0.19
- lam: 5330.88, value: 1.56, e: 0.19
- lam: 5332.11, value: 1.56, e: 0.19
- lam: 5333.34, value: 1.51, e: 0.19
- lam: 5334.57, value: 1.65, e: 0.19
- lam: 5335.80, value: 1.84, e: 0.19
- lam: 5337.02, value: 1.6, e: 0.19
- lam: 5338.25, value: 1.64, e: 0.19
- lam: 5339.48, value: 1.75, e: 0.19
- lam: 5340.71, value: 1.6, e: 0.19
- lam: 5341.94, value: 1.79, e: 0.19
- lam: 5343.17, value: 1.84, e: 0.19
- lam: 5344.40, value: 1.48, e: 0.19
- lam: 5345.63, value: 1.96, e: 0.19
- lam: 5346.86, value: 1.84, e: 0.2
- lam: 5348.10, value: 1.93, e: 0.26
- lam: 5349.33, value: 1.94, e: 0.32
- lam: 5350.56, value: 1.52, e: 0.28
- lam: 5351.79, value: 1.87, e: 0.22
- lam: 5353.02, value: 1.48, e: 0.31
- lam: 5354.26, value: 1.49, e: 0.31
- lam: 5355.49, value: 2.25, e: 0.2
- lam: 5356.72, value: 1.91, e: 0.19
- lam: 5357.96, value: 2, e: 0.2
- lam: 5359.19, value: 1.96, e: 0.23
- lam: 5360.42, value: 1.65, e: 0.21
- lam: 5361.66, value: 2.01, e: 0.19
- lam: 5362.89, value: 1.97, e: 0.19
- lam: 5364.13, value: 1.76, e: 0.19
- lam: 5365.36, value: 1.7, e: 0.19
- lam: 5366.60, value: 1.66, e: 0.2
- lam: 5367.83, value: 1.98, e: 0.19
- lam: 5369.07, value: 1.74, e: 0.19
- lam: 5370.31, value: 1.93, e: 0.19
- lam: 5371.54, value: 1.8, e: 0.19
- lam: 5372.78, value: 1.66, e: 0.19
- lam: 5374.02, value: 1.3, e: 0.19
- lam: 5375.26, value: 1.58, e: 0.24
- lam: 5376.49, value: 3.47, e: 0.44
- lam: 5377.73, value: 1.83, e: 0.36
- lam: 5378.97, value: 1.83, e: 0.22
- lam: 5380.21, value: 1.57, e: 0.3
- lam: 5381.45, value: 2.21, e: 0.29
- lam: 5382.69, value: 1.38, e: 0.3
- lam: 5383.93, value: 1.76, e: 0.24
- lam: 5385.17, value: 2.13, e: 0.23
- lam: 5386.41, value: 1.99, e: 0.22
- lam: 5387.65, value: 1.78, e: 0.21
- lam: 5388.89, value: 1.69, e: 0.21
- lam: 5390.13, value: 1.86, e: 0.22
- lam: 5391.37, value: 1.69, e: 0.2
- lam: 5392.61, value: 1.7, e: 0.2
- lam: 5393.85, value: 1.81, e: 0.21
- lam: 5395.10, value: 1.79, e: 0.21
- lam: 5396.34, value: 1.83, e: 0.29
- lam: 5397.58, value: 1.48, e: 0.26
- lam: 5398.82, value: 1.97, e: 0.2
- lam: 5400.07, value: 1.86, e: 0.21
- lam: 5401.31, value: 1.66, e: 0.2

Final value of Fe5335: 3.2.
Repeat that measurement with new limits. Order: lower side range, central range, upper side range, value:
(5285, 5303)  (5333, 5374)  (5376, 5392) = 2.2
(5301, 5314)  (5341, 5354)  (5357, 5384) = 0.6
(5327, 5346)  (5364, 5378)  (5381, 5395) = -0.9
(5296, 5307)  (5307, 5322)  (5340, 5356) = -0.5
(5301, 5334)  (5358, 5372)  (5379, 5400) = -0.5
